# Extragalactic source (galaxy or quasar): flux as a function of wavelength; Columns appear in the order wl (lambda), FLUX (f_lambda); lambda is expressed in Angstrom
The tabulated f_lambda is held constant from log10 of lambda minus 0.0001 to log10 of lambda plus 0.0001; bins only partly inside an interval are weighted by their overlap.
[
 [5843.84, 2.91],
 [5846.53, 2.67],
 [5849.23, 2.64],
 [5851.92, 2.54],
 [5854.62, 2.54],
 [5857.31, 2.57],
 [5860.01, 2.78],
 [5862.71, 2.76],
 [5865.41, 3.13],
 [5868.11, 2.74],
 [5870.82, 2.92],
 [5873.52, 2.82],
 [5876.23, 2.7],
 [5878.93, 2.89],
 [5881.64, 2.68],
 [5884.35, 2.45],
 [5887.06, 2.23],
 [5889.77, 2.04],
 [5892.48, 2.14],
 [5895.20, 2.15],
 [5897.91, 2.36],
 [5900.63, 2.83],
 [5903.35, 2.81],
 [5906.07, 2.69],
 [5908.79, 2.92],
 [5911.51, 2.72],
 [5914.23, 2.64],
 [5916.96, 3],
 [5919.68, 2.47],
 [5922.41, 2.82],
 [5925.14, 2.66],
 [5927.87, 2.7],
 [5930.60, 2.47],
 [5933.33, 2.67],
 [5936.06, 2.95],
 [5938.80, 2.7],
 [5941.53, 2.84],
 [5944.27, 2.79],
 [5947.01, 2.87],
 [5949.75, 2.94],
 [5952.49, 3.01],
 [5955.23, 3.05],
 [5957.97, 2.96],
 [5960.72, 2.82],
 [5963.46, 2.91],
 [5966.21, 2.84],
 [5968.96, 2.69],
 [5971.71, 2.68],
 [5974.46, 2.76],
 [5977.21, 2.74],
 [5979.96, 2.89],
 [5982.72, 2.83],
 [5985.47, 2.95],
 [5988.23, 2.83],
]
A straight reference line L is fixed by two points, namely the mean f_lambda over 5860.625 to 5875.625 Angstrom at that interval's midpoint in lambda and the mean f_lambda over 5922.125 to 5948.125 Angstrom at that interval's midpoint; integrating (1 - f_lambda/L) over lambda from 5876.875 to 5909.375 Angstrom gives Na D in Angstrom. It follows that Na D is 3.5 Angstrom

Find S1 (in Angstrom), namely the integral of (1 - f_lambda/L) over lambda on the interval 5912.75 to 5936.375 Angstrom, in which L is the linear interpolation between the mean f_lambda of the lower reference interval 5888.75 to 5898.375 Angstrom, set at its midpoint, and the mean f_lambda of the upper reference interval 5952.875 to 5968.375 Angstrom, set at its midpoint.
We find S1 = -1.8 Angstrom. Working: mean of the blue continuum 2.16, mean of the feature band 2.7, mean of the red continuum 2.91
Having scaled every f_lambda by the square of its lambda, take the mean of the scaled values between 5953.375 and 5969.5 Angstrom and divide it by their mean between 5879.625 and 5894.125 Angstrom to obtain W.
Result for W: 1.27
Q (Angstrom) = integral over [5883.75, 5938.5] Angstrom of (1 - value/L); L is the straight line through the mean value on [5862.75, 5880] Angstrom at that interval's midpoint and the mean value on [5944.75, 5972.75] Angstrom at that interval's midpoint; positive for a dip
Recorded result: 5.3 Angstrom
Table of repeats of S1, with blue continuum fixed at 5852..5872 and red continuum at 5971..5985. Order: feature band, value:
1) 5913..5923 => 0.18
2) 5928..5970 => -0.65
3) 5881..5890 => 1.32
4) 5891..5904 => 1.58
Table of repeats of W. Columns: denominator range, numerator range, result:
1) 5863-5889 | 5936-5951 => 1.07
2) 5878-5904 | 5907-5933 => 1.12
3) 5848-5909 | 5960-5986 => 1.11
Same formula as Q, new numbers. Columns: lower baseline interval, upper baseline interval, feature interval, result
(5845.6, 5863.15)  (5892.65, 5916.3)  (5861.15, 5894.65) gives 0.2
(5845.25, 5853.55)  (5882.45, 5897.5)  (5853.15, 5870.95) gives -2.0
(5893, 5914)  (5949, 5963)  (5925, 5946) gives 0.7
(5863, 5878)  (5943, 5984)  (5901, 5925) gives 0.8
